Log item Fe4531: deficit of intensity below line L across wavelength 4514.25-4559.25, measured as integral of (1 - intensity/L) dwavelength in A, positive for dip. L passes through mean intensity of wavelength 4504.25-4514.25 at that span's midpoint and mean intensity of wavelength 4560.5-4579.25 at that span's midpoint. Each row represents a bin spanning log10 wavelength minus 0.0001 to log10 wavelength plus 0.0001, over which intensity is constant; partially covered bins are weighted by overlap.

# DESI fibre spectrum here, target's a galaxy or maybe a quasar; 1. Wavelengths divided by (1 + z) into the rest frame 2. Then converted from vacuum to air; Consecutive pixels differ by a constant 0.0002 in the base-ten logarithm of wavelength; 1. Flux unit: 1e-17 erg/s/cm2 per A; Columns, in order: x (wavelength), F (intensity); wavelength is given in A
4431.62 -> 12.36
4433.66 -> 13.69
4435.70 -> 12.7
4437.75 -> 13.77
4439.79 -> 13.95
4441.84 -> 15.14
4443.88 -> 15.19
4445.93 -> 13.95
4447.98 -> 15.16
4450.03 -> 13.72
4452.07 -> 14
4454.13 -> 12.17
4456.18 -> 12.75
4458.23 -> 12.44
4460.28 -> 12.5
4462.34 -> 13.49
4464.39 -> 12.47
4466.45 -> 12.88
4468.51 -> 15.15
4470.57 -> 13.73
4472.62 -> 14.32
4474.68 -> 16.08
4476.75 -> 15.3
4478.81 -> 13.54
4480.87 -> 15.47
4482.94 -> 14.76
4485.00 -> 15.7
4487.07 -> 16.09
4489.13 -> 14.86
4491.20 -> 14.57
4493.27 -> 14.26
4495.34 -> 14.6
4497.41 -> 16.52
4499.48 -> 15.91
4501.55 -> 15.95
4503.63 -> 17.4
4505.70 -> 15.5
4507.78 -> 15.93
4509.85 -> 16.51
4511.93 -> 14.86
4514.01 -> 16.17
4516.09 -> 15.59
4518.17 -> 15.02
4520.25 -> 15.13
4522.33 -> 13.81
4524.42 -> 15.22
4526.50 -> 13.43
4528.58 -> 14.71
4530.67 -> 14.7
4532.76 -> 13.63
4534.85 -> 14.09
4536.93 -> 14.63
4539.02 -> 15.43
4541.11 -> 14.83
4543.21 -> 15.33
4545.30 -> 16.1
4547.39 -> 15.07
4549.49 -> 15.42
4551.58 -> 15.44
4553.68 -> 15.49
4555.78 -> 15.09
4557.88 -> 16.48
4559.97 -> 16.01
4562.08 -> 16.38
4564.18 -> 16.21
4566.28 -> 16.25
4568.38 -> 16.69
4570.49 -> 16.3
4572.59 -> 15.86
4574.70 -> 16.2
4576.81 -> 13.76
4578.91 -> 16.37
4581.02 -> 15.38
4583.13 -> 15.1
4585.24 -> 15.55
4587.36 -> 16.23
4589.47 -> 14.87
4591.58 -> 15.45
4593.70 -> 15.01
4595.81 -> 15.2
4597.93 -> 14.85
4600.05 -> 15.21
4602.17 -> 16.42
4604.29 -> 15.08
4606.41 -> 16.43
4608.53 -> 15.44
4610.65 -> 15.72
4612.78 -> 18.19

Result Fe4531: 2.52 A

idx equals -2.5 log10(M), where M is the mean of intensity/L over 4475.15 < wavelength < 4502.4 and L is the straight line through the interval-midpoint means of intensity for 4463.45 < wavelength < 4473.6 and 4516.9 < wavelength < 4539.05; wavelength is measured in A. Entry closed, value -0.09 mag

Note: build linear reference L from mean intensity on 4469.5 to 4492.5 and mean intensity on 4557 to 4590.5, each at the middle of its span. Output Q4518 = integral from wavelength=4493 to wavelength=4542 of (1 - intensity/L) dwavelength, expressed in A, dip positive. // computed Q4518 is 0.4 A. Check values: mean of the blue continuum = 14.9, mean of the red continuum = 15.9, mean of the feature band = 15.2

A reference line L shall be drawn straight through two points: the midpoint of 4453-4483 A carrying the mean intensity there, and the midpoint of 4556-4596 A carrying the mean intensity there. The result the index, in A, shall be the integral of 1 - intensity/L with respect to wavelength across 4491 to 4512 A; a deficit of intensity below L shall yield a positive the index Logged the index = -1.9 A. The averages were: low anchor 13.8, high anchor 15.8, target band 15.7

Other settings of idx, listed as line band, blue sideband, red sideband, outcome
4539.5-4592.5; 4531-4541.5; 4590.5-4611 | -0.05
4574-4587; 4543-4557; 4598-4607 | 0.01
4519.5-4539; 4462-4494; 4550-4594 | 0.06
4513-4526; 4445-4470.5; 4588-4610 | -0.06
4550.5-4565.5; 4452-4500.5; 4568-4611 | -0.05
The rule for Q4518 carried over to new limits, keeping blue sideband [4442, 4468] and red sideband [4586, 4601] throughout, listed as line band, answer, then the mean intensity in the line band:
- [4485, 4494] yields -0.73 A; 15.1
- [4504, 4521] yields -1.73 A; 15.7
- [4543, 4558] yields -0.81 A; 15.5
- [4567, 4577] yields -0.64 A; 15.9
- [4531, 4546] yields -0.28 A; 14.8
